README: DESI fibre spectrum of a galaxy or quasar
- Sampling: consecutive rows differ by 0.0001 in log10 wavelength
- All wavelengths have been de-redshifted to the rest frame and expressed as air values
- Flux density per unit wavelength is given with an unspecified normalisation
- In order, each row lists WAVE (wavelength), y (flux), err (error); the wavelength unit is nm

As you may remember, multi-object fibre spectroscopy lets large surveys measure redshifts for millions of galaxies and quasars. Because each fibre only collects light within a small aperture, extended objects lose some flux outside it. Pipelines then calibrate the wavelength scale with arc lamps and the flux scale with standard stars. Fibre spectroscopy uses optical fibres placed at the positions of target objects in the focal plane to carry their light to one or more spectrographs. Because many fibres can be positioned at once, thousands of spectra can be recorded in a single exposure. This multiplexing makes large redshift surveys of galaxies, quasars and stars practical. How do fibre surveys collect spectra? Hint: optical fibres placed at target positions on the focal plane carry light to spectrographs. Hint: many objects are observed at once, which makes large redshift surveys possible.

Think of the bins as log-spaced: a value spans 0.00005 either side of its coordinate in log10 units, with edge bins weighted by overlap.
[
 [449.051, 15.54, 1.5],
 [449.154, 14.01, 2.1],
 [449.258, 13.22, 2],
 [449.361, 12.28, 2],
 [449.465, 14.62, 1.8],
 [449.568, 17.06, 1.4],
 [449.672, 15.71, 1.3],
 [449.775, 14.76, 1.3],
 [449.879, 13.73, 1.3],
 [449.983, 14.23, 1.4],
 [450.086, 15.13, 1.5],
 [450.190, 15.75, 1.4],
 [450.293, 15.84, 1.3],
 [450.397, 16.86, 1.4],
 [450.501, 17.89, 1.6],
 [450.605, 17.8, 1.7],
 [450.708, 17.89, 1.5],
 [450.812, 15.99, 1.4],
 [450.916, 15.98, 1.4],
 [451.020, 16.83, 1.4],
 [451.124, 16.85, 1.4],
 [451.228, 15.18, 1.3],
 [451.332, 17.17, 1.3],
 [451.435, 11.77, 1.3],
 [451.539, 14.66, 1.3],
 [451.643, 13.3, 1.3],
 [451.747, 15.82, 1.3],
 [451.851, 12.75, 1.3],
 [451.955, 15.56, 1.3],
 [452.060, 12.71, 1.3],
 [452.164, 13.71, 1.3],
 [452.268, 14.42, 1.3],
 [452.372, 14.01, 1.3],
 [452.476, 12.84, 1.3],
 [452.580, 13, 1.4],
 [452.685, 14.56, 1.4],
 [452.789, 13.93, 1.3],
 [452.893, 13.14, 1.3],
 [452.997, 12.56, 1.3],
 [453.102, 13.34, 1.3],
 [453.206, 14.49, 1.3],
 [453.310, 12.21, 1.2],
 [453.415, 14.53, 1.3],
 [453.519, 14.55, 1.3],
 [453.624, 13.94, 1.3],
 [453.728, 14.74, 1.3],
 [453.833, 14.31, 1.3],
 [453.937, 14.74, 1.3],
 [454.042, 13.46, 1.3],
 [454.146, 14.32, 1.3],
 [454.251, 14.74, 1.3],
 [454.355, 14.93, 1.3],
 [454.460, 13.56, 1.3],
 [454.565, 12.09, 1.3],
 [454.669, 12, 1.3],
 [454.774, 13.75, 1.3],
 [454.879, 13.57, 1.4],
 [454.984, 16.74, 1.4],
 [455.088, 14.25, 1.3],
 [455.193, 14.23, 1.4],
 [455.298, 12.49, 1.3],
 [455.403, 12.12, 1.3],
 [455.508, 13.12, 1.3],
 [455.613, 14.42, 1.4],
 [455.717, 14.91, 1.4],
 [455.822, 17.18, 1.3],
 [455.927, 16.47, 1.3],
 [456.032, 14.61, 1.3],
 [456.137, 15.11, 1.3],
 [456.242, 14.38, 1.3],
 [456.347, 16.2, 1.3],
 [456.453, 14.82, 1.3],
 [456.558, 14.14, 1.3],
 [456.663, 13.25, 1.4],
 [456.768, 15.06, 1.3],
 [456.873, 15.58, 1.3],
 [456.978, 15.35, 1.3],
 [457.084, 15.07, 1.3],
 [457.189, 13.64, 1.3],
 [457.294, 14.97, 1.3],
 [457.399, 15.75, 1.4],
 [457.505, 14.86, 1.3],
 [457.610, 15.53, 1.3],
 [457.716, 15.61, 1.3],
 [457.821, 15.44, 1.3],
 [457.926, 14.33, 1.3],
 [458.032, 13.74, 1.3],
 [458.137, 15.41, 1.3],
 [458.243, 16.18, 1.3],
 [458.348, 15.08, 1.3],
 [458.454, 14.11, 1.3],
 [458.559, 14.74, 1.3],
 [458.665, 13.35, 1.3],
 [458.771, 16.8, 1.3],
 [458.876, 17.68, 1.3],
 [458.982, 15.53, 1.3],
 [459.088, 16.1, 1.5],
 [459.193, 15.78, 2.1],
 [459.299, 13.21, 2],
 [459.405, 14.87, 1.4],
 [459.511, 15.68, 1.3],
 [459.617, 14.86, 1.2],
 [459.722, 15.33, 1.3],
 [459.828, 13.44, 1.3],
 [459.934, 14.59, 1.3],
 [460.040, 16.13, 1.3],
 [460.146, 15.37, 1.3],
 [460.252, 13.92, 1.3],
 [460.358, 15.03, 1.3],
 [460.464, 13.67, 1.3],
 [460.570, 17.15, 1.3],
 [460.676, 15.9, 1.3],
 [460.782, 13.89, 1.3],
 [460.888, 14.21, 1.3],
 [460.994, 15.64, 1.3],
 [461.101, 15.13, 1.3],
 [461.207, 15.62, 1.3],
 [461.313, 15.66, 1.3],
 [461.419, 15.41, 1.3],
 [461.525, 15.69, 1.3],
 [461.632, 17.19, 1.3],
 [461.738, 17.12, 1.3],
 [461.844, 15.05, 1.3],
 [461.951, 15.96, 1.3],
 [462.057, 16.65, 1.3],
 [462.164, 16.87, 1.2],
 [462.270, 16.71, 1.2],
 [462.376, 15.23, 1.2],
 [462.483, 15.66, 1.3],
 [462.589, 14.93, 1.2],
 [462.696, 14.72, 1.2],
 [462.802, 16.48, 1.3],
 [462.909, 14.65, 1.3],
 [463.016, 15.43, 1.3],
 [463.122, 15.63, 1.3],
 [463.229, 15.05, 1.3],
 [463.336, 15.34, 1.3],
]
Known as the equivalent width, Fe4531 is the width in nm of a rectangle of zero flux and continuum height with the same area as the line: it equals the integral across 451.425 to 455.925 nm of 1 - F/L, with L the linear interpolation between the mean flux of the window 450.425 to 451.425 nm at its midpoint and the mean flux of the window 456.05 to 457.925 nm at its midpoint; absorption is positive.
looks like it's 0.54 nm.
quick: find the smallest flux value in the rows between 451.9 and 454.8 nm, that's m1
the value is 12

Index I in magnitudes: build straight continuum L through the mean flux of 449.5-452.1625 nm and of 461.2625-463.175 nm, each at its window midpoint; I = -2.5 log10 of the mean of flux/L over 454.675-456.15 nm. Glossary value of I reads 0.09 mag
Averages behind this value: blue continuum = 15.4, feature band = 14.4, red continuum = 15.8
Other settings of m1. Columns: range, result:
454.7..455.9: 12.12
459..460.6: 13.21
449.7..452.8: 11.77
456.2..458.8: 13.25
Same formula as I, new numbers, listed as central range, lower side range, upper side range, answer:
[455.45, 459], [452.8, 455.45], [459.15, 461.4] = -0.05 mag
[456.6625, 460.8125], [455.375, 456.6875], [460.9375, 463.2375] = 0.01 mag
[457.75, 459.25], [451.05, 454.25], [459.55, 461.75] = -0.03 mag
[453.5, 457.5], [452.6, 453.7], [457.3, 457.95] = 0.01 mag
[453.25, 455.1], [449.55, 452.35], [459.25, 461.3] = 0.09 mag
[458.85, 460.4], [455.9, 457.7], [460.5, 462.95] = 0.02 mag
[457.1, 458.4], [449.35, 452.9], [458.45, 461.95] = 0.01 mag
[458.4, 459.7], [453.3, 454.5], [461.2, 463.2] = 0.00 mag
